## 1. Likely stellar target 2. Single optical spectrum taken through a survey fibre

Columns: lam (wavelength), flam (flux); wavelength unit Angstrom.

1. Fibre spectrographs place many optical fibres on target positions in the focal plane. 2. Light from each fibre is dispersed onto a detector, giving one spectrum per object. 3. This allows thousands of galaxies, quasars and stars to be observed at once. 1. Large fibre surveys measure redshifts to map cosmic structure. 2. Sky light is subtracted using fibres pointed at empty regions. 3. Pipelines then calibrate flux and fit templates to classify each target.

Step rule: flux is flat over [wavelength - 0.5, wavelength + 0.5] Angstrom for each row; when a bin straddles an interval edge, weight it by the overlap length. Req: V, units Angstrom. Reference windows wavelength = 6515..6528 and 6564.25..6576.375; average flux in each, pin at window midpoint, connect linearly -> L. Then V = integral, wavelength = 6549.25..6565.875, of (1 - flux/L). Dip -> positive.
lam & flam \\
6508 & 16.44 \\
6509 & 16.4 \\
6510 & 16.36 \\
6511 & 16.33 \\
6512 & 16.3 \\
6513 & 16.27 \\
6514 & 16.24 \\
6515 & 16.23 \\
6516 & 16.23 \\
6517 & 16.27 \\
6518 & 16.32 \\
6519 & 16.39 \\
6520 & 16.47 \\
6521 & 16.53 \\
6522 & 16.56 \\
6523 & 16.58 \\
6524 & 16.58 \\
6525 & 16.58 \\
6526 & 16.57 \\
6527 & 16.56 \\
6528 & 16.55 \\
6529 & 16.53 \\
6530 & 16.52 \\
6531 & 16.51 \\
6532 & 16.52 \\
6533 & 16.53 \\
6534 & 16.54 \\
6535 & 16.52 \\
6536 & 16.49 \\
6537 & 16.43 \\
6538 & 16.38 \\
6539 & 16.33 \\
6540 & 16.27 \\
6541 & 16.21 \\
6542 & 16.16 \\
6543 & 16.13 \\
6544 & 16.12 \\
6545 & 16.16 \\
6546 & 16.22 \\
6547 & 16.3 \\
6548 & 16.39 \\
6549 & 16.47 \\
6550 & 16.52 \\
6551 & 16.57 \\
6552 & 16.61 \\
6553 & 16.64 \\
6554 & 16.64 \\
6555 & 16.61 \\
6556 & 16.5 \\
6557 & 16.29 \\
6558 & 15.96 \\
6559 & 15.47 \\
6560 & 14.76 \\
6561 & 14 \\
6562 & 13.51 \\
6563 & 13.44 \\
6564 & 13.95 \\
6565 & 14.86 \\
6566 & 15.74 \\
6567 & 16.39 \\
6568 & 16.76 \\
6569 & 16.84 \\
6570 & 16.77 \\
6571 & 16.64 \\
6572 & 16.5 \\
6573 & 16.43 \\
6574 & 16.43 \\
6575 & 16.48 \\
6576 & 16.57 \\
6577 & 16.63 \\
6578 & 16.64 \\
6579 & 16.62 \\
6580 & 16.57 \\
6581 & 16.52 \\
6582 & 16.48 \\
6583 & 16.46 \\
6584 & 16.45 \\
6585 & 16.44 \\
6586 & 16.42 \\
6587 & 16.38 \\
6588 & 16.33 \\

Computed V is 0.8 Angstrom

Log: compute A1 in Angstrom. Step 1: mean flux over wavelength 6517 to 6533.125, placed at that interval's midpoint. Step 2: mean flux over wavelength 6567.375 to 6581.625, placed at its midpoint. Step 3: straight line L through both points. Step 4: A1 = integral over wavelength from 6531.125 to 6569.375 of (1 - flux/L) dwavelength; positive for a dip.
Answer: 1.3 Angstrom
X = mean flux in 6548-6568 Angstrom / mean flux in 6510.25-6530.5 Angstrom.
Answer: 0.95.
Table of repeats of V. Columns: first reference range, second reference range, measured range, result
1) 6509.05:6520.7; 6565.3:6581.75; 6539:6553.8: 0.07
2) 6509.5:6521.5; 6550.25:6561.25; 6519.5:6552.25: -0.49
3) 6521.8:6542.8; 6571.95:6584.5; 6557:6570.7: 0.98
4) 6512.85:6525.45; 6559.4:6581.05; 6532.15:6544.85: -0.11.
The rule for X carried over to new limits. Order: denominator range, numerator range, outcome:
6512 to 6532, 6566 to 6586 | 1.01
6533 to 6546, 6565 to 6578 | 1.01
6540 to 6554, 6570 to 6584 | 1.01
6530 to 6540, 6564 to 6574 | 0.98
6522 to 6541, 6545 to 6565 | 0.95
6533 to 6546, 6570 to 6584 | 1.01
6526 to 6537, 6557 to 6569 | 0.91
